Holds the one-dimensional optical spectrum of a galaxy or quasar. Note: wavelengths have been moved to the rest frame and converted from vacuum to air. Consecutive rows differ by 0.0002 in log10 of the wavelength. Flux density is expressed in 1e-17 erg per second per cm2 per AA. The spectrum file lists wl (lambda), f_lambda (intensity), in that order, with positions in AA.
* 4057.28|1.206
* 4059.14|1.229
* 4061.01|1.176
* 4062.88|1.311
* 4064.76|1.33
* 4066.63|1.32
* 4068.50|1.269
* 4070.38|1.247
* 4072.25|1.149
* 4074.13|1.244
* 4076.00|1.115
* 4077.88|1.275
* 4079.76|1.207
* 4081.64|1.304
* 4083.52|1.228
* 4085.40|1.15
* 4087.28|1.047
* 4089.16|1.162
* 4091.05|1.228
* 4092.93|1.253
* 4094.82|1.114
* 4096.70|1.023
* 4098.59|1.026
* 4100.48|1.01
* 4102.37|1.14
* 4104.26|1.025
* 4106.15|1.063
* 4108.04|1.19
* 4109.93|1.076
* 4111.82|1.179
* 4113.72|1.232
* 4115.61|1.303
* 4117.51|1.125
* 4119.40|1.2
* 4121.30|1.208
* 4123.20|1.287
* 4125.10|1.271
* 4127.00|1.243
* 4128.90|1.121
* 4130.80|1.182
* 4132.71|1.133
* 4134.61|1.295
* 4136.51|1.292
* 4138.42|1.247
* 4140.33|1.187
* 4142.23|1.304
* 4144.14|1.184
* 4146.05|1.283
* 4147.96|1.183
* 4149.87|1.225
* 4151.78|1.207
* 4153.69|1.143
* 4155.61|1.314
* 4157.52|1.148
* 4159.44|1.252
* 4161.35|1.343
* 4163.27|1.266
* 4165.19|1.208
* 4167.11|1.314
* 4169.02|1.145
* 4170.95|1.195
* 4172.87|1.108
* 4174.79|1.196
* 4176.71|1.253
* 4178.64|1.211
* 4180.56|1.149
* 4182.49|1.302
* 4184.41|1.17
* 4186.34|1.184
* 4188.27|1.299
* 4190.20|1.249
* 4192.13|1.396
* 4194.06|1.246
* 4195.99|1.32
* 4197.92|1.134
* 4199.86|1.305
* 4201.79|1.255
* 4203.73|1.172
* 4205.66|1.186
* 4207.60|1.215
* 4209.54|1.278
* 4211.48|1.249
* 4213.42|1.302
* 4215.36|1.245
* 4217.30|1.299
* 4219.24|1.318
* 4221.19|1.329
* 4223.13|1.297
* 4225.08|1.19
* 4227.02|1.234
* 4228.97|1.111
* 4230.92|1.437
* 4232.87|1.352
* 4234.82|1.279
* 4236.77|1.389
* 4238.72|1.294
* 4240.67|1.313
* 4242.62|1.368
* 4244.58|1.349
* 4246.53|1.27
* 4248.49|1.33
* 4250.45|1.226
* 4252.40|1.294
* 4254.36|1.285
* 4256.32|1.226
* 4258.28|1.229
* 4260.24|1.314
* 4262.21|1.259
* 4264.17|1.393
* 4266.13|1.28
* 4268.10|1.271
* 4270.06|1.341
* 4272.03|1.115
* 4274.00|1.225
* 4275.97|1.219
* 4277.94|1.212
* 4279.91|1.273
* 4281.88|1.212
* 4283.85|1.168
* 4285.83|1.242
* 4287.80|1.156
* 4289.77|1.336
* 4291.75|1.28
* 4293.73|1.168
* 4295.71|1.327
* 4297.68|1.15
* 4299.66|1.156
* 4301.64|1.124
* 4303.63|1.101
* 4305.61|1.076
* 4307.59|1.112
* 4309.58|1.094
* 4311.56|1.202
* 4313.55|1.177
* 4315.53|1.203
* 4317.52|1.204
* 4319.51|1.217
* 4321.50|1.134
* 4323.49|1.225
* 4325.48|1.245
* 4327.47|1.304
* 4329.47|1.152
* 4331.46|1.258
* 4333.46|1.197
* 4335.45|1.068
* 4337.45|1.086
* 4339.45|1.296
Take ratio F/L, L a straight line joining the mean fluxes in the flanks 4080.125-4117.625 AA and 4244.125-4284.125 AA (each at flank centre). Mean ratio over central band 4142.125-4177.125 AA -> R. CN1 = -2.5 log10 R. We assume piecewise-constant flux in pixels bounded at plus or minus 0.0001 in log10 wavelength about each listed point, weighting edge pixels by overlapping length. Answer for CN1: -0.03 mag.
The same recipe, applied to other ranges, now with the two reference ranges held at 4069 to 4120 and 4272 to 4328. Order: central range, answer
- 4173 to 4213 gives -0.053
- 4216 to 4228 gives -0.084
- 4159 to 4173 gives -0.056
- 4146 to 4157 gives -0.044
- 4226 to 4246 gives -0.111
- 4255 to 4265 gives -0.082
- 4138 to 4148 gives -0.060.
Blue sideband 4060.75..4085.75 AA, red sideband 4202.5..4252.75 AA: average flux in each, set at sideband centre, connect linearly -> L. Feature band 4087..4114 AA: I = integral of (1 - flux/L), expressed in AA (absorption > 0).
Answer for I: 2.8 AA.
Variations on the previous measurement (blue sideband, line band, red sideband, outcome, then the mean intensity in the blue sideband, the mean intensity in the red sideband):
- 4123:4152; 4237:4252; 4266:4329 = -1.2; 1.23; 1.2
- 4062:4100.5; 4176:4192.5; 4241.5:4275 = 0.1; 1.19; 1.28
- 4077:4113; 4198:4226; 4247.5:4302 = -1.1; 1.14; 1.24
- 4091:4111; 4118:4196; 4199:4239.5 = -3.2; 1.1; 1.27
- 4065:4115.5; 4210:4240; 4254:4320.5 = -2.2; 1.17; 1.22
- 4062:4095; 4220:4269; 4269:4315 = -3.8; 1.22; 1.19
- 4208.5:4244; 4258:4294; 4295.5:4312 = -1.6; 1.29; 1.14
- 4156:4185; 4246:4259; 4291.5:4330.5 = -0.8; 1.22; 1.18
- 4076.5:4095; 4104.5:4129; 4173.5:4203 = 0.4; 1.2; 1.24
